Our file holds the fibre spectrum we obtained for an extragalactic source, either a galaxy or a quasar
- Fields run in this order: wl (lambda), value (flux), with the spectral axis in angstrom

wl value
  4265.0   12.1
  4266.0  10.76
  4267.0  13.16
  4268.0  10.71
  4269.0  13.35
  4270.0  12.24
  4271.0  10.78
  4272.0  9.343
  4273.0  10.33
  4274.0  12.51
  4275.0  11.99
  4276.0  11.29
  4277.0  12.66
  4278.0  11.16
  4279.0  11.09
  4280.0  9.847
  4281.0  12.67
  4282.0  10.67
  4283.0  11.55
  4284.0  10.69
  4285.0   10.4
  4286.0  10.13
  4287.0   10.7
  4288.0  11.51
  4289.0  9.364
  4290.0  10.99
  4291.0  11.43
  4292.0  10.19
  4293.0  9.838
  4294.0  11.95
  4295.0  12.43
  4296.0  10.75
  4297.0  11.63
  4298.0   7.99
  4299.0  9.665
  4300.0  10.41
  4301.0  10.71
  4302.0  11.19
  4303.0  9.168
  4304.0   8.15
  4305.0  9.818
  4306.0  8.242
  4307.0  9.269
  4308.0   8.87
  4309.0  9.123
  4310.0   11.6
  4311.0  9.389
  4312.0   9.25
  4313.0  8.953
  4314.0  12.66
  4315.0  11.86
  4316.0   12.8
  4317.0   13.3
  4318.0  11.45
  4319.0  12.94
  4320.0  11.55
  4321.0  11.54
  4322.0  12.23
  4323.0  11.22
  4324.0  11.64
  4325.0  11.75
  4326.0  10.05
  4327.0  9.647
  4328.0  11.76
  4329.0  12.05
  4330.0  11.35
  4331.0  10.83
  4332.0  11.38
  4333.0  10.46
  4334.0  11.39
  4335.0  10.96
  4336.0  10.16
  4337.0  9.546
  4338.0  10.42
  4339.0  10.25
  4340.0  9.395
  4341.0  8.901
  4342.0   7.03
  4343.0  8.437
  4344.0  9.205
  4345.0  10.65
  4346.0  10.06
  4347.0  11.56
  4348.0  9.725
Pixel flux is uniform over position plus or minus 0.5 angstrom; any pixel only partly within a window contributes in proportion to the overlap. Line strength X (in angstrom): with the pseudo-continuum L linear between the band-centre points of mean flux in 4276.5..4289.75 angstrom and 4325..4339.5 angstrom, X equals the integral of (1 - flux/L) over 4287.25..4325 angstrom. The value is 0.6 angstrom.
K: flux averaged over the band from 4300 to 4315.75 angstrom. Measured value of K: 9.95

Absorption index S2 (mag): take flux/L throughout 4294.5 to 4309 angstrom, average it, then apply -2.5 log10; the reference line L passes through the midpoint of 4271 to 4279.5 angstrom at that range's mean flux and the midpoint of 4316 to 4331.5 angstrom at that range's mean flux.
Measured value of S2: 0.163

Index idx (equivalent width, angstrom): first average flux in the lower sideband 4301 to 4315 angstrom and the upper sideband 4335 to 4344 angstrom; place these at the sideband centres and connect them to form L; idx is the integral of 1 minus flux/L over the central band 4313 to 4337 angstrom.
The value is -4.7 angstrom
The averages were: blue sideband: 9.78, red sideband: 9.36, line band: 11.4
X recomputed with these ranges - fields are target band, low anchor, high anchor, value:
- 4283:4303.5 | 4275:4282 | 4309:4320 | 1.5 angstrom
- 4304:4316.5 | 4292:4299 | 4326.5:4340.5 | 0.7 angstrom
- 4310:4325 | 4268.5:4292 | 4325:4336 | -0.6 angstrom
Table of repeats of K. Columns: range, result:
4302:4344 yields 10.5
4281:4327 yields 10.7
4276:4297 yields 11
